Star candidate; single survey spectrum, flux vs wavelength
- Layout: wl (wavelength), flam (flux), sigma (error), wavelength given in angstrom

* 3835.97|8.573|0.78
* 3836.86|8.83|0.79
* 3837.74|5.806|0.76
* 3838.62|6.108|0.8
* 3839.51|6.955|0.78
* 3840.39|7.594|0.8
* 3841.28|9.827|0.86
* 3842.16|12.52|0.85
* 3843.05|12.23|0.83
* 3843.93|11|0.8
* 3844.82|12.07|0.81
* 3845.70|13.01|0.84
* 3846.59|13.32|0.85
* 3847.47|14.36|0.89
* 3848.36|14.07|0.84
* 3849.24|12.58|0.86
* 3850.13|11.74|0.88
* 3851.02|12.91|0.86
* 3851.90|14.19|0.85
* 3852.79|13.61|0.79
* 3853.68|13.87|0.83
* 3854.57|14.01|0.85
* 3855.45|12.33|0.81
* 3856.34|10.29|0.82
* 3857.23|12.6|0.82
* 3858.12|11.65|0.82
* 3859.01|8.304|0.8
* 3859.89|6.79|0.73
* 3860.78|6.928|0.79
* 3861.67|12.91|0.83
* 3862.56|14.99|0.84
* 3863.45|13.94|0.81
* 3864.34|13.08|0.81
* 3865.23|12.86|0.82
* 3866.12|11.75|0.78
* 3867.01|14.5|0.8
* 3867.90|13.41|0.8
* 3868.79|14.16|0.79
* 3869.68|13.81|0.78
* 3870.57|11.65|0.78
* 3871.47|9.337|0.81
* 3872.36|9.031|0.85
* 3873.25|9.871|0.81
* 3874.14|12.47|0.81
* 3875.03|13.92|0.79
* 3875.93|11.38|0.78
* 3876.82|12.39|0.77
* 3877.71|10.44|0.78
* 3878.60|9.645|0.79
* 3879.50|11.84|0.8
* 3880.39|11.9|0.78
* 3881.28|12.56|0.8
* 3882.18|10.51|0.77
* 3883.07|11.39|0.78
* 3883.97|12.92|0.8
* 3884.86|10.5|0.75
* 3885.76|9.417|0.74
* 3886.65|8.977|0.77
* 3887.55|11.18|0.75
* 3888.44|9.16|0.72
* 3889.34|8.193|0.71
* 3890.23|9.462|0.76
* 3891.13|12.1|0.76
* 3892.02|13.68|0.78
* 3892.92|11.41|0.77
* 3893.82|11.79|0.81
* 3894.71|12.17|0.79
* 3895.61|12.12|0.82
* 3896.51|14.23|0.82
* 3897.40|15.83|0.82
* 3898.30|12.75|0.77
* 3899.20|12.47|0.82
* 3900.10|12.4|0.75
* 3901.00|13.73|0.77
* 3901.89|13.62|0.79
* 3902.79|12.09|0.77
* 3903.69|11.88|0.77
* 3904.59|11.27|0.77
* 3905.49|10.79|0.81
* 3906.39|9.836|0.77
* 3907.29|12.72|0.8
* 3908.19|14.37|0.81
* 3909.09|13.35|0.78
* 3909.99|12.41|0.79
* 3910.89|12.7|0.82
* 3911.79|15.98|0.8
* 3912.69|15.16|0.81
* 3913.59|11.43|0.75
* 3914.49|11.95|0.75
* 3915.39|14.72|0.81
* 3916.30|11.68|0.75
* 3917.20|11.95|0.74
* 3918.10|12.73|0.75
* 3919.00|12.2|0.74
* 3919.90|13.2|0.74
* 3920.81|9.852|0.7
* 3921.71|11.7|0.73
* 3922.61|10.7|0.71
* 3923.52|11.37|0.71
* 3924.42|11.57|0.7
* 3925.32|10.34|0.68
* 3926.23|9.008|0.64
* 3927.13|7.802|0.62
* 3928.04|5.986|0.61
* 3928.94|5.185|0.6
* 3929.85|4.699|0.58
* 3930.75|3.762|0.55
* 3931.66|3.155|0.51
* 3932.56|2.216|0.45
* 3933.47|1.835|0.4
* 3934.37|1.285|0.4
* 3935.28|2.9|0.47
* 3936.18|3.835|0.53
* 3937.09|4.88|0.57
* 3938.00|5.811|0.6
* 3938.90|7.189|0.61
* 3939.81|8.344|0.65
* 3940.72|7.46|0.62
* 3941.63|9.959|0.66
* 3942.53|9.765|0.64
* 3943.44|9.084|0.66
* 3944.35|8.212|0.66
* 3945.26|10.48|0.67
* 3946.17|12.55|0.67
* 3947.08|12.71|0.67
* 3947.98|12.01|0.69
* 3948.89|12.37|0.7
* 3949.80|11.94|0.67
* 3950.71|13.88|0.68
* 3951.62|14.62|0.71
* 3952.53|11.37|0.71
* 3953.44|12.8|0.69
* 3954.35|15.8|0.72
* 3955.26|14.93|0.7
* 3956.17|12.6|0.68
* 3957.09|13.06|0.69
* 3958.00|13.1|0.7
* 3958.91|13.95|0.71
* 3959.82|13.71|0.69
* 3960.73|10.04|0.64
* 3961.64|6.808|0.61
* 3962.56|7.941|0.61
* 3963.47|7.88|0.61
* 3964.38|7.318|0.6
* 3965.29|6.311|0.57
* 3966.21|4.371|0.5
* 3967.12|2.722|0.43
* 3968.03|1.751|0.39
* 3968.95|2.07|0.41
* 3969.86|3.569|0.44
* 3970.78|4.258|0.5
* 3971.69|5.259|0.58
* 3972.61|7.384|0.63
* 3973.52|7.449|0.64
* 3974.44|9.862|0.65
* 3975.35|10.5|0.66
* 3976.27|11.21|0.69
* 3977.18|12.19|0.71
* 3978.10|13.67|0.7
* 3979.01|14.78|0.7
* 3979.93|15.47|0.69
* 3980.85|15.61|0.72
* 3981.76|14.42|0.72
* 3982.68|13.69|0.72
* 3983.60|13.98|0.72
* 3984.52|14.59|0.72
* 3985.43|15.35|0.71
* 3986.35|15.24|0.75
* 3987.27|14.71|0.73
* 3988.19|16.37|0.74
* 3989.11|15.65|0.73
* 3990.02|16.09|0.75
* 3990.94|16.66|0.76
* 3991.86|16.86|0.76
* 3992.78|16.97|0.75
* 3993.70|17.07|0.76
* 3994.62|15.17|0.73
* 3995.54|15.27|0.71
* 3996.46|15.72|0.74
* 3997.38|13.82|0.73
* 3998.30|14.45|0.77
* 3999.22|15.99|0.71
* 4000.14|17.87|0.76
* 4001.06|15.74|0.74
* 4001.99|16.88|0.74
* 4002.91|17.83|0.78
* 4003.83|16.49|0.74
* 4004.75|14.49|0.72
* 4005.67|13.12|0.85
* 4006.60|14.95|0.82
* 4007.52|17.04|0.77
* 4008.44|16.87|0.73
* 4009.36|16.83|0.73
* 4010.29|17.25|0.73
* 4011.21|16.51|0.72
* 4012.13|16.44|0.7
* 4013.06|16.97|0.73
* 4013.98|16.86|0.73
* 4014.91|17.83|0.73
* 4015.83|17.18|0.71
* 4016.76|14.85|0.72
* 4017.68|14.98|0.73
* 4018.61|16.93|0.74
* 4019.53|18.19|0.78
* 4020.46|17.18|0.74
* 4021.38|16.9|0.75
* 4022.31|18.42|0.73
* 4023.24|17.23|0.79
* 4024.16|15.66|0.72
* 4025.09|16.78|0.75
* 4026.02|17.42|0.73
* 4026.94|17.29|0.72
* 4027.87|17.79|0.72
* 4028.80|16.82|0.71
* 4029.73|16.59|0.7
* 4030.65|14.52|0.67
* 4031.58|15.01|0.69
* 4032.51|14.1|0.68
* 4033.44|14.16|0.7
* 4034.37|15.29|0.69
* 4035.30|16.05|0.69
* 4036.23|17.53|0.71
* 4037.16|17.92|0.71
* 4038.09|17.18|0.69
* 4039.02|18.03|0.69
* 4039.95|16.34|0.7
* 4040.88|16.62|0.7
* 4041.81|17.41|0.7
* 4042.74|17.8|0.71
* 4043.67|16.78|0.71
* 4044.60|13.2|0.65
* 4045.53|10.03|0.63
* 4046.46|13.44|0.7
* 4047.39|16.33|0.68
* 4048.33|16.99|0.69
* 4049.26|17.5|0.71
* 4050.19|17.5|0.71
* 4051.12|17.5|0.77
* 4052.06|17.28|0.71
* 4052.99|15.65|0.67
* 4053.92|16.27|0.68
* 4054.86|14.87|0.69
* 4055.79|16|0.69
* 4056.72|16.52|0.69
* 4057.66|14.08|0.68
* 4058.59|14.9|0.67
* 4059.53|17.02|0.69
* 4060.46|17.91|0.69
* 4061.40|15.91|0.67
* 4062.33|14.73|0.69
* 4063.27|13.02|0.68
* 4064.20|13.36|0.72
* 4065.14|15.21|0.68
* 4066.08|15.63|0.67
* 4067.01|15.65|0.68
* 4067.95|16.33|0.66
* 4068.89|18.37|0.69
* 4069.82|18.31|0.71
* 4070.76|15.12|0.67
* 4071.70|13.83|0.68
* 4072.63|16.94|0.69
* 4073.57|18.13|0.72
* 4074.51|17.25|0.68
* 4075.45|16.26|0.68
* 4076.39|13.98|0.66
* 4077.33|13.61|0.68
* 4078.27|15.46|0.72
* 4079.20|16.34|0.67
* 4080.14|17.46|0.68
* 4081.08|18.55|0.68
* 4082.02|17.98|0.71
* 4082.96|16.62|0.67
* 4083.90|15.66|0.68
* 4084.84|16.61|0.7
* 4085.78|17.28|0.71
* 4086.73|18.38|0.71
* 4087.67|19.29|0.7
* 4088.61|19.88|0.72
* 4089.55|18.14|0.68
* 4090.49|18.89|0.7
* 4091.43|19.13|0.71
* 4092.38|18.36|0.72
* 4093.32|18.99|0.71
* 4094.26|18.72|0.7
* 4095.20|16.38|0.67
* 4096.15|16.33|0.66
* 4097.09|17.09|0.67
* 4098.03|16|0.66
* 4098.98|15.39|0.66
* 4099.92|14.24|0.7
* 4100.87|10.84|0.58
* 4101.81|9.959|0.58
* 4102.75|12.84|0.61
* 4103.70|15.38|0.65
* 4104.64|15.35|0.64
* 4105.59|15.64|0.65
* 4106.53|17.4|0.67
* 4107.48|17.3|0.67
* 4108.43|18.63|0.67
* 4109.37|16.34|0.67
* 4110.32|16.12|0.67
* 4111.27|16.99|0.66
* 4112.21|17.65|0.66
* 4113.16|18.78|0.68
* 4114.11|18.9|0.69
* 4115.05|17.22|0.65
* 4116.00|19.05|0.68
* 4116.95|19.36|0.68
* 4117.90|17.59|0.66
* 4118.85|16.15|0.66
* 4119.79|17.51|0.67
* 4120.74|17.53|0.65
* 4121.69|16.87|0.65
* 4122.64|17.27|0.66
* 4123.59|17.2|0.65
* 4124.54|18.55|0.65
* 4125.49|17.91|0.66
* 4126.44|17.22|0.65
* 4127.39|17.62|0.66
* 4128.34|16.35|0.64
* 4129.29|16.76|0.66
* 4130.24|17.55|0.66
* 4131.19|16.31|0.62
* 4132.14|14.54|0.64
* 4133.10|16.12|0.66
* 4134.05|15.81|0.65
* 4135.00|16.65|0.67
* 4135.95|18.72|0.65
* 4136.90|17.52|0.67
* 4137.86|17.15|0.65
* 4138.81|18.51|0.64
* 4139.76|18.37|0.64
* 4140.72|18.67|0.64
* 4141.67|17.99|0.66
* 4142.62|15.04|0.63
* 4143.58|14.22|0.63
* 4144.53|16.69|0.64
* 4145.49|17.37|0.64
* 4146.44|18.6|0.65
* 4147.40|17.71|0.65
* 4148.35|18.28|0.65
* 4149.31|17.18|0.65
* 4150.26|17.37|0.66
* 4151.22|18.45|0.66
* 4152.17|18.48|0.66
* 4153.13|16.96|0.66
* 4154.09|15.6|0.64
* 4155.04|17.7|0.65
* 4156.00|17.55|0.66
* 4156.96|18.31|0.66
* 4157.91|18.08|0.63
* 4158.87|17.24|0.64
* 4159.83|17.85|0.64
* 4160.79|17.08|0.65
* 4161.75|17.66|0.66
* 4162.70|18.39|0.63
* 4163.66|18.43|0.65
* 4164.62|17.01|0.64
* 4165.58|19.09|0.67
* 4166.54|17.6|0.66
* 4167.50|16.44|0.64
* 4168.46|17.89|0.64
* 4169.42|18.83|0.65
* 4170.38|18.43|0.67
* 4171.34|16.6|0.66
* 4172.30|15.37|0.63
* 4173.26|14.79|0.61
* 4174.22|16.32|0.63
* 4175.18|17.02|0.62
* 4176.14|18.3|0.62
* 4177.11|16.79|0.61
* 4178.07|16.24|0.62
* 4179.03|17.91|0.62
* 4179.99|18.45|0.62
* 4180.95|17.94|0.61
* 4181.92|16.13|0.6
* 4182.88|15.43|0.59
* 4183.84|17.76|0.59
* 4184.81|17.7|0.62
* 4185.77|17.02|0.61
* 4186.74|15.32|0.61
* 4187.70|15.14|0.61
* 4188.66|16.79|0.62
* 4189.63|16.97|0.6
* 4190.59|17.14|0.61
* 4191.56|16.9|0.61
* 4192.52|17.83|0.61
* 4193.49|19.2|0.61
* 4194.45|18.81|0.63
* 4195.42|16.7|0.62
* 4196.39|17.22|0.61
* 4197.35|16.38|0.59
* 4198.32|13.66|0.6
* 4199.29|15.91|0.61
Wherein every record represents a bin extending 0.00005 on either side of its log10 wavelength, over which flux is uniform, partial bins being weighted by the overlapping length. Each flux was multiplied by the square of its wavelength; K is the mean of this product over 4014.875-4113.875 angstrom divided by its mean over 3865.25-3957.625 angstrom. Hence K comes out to 1.63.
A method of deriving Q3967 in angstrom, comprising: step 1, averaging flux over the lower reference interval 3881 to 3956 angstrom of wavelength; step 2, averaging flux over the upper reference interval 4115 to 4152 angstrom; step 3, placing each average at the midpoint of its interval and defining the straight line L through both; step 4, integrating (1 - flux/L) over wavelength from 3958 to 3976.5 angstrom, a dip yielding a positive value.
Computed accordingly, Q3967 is 7.3 angstrom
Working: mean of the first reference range 10.6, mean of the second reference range 17.3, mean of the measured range 7.31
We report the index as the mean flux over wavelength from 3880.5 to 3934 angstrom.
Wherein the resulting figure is 10.9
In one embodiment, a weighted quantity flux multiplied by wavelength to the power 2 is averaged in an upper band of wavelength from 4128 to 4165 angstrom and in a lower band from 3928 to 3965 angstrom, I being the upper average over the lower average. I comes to 2.12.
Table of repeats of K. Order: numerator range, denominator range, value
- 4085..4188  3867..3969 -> 1.83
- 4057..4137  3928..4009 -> 1.59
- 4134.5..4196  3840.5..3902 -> 1.68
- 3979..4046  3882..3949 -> 1.65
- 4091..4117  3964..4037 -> 1.22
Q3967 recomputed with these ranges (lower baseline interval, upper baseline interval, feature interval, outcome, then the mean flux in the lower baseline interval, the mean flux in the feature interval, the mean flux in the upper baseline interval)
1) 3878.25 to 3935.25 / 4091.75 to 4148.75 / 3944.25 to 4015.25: -0.2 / 10.7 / 12.9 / 16.9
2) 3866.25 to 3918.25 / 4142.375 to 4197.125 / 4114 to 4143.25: -1.5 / 12.1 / 17.3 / 17.3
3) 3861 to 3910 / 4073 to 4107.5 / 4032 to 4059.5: -0.8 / 12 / 16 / 16.5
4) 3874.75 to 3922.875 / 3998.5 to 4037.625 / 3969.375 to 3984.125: 4.1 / 12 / 10.8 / 16.4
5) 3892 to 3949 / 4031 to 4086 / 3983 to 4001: -3.3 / 10.2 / 15.7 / 16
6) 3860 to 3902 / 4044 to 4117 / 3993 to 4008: -1.3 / 11.8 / 15.8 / 16.3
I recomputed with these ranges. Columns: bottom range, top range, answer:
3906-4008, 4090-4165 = 1.65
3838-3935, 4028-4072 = 1.55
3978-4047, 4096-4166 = 1.13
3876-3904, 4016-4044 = 1.52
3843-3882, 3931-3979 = 0.75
